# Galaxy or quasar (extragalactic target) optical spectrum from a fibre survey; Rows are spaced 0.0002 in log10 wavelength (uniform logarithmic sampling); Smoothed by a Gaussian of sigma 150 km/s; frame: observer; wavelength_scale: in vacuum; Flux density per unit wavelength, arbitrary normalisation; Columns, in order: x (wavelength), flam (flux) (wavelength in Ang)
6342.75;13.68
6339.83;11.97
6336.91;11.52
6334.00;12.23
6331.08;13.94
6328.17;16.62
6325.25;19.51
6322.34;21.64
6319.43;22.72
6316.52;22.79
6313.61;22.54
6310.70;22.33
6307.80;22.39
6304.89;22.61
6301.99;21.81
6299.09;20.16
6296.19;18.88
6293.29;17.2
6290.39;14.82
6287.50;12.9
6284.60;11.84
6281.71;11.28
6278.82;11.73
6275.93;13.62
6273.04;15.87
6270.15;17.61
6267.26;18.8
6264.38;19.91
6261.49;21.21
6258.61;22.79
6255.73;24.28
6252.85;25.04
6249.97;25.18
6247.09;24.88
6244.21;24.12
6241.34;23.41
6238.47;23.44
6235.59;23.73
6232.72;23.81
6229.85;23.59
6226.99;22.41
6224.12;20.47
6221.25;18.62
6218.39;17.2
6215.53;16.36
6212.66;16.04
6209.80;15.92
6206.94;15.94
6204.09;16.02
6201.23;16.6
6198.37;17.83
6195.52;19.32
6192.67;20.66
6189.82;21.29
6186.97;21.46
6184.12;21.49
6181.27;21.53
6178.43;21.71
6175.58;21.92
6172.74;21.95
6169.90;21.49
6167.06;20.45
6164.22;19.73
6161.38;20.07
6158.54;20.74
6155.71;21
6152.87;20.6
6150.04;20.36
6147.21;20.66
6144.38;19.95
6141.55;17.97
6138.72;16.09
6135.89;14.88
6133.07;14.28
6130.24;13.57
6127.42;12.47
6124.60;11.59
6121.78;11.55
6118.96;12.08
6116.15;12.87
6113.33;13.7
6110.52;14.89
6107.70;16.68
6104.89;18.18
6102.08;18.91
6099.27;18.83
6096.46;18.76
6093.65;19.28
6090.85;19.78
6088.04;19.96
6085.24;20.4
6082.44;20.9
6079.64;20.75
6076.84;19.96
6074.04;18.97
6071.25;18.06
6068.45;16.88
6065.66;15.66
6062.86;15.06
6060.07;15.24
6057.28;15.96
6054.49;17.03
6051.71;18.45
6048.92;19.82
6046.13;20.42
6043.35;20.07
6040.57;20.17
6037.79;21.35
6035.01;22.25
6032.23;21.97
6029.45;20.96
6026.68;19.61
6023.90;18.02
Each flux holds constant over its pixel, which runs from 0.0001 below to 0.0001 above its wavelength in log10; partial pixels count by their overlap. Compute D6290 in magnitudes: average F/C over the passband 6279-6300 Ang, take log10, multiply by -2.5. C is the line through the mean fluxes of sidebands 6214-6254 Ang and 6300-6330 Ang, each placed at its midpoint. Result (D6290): 0.40 mag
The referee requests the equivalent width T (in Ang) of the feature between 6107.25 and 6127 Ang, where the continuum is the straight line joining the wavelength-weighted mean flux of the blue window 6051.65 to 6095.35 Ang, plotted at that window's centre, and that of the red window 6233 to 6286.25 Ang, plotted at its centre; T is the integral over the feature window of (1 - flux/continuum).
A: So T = 5.9 Ang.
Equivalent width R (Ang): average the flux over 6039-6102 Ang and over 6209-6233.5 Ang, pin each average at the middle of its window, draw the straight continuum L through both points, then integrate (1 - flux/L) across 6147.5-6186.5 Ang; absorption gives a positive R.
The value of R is -3.9 Ang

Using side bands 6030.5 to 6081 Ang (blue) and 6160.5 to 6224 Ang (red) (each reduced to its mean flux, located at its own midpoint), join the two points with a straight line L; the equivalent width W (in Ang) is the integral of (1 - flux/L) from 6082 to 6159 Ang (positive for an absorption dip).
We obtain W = 7.8 Ang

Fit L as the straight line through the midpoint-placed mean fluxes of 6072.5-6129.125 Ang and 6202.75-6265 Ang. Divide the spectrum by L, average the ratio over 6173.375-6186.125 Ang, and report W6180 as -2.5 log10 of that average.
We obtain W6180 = -0.12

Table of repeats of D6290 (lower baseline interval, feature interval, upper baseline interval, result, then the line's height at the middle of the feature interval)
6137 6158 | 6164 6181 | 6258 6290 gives -0.14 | 18.8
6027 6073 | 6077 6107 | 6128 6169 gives -0.05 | 18.6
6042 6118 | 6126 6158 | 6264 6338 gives 0.02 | 17.8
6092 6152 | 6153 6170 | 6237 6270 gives -0.13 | 18.1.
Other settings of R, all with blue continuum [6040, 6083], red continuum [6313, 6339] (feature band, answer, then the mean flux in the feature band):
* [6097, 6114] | 1.02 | 17.1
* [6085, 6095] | -0.87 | 19.8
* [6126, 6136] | 2.48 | 13.7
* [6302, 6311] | -2.24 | 22.4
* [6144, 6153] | -1.14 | 20.4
